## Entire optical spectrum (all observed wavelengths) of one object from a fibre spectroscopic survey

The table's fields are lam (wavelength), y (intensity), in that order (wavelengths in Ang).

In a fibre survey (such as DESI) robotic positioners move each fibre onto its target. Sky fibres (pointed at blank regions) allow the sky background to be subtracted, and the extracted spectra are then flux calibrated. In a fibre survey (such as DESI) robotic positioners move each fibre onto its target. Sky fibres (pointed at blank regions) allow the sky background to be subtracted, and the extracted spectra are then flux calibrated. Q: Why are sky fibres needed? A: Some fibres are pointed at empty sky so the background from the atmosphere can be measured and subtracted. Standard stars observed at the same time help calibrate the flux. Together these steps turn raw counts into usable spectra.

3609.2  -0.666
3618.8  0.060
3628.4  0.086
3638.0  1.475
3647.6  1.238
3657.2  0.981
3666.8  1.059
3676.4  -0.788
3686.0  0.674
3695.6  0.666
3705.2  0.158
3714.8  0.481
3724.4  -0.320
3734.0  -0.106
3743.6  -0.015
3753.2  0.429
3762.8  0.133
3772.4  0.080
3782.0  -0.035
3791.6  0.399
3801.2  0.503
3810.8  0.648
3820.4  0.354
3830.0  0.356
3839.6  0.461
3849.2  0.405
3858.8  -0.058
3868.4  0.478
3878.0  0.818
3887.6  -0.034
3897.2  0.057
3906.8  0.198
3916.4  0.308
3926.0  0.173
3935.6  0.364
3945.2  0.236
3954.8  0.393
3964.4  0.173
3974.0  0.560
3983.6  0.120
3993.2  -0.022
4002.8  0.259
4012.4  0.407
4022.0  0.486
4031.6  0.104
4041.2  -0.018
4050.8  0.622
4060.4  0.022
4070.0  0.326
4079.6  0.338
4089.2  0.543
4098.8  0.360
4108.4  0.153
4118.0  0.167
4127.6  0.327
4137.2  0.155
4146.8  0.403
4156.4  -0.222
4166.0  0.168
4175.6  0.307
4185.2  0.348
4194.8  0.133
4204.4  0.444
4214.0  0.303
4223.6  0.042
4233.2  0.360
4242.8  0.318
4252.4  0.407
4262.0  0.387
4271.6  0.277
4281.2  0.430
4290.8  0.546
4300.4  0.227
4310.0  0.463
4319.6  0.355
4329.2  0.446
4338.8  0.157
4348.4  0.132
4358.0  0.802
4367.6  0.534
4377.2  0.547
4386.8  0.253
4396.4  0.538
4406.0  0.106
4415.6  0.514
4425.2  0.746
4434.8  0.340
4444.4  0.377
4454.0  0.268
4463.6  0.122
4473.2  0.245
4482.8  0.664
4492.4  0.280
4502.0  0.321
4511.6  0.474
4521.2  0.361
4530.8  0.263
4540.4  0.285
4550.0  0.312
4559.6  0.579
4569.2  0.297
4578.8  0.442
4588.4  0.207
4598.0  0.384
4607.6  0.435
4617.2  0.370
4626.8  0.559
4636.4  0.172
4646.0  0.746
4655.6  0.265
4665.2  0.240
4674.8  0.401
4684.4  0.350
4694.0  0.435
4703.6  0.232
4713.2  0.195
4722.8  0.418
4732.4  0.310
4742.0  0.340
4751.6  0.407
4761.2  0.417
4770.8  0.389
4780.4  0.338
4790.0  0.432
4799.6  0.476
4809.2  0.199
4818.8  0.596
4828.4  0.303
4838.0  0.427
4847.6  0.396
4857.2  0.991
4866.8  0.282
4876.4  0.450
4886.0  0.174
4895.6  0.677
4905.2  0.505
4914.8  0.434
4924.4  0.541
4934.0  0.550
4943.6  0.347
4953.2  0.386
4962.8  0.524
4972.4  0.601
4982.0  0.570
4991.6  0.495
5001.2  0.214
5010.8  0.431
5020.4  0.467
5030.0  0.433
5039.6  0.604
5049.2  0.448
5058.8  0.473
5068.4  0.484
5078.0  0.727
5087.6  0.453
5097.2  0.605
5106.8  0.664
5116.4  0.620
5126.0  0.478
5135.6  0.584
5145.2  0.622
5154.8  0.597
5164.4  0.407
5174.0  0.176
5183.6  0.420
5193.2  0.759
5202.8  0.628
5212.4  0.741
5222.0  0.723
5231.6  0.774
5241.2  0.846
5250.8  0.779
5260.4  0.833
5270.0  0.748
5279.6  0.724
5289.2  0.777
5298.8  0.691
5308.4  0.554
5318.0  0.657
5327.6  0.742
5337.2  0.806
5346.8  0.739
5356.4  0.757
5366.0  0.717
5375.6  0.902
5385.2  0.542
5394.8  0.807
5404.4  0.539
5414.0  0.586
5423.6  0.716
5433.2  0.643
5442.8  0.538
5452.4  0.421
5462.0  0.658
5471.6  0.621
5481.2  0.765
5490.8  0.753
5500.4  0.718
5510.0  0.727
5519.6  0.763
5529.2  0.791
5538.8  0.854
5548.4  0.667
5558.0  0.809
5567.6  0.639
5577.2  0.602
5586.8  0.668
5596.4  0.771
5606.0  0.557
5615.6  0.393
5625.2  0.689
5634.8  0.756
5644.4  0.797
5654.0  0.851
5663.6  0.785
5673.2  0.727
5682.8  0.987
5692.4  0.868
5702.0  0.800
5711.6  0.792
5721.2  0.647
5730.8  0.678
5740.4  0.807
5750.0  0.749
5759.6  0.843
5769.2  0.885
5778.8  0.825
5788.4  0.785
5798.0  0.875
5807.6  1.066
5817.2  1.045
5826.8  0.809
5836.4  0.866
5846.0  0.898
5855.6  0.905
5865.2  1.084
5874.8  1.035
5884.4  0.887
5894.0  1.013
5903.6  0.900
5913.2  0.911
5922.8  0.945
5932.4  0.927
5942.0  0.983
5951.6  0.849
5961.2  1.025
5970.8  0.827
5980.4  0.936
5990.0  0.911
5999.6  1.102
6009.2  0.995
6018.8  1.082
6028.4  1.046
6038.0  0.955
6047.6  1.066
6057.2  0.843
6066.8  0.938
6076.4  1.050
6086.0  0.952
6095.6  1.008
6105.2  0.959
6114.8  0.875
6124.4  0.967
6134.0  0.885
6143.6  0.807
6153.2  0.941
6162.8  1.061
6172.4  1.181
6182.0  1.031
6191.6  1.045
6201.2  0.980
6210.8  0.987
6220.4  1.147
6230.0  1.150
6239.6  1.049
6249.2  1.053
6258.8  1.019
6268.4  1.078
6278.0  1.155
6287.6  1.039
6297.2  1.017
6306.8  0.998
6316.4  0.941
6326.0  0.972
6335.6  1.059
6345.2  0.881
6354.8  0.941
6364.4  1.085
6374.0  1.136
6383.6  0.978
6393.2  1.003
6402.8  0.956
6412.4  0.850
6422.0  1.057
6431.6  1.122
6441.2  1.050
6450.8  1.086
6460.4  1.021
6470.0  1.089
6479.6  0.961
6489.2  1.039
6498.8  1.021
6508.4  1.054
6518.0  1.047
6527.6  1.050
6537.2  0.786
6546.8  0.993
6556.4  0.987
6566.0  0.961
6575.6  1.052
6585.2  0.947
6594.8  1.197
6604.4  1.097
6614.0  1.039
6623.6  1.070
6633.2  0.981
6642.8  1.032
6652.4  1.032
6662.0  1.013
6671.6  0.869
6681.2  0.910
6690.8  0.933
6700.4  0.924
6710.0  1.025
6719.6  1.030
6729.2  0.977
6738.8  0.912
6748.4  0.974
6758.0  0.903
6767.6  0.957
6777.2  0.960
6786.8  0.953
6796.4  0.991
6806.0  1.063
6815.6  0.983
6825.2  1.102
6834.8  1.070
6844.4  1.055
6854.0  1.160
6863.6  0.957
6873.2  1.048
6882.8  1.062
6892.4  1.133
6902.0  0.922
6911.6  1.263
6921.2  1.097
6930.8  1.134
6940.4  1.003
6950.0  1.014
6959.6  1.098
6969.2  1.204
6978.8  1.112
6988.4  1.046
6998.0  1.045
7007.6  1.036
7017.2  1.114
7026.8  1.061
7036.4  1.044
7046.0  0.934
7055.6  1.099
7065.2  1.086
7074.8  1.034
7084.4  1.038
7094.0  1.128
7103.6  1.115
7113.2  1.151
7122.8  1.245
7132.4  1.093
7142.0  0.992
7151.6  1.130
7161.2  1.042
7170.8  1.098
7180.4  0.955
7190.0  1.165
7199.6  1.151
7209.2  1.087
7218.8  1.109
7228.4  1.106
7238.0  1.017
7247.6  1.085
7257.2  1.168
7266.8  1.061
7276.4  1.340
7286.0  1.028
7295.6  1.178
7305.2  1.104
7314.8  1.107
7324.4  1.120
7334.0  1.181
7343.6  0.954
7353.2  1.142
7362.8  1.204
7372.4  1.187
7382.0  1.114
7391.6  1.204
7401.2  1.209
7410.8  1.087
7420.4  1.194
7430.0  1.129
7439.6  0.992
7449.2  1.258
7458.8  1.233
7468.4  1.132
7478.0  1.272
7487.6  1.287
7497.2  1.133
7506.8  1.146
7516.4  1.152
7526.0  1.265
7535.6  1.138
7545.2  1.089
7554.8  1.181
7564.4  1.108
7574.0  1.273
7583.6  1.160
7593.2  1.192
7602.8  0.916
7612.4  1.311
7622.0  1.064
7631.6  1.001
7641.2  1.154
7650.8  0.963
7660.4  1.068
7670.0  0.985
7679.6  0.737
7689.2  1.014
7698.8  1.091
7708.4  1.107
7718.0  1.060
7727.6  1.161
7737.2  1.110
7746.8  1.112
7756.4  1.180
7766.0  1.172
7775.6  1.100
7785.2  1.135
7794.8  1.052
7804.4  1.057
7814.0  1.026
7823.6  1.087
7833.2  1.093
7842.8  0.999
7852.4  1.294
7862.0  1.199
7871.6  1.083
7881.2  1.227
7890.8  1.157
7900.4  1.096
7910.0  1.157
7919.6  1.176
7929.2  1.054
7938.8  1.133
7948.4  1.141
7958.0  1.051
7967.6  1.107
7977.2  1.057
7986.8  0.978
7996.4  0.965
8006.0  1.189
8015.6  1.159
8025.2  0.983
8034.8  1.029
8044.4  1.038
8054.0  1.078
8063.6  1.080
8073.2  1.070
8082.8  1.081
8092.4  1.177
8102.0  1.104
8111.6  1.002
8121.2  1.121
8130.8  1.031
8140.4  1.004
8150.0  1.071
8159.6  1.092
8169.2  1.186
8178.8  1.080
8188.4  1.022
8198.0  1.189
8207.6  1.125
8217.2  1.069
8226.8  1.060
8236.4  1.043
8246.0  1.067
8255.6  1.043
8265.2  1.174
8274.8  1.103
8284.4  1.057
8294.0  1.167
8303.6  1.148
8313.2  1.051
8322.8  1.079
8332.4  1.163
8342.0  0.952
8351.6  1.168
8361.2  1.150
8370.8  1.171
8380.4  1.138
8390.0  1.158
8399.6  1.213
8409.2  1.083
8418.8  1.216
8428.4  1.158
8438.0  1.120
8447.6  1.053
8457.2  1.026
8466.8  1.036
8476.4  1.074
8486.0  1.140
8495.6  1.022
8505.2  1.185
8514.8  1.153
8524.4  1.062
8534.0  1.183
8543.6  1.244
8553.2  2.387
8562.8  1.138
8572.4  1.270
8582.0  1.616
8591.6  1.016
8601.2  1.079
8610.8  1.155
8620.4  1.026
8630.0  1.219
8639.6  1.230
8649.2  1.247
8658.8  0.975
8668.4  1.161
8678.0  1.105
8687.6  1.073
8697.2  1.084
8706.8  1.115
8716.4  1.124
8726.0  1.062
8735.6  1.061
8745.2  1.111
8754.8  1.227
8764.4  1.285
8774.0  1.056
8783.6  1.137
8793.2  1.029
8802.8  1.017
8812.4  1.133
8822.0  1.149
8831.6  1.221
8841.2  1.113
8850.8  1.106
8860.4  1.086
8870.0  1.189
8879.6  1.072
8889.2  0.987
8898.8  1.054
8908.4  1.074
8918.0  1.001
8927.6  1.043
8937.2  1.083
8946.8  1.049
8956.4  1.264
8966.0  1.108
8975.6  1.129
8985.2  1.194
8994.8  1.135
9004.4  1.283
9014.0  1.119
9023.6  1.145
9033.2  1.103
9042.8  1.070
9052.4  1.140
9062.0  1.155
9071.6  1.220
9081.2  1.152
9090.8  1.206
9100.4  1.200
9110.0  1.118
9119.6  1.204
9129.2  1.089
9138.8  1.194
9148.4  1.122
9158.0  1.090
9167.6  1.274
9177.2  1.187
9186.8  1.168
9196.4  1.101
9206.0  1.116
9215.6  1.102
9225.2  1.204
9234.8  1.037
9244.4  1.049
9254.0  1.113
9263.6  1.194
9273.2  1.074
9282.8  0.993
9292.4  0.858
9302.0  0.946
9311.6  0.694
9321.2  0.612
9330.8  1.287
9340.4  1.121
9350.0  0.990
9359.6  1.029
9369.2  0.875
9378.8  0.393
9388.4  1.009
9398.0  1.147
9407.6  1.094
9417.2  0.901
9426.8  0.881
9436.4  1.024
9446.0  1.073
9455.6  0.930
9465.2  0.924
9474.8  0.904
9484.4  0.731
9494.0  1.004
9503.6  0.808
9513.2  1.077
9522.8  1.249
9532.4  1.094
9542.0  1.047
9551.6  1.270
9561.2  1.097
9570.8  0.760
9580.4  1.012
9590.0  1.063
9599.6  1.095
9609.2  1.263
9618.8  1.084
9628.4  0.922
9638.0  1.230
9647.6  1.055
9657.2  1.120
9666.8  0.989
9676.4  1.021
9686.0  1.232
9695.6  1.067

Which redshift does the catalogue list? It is 0.30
